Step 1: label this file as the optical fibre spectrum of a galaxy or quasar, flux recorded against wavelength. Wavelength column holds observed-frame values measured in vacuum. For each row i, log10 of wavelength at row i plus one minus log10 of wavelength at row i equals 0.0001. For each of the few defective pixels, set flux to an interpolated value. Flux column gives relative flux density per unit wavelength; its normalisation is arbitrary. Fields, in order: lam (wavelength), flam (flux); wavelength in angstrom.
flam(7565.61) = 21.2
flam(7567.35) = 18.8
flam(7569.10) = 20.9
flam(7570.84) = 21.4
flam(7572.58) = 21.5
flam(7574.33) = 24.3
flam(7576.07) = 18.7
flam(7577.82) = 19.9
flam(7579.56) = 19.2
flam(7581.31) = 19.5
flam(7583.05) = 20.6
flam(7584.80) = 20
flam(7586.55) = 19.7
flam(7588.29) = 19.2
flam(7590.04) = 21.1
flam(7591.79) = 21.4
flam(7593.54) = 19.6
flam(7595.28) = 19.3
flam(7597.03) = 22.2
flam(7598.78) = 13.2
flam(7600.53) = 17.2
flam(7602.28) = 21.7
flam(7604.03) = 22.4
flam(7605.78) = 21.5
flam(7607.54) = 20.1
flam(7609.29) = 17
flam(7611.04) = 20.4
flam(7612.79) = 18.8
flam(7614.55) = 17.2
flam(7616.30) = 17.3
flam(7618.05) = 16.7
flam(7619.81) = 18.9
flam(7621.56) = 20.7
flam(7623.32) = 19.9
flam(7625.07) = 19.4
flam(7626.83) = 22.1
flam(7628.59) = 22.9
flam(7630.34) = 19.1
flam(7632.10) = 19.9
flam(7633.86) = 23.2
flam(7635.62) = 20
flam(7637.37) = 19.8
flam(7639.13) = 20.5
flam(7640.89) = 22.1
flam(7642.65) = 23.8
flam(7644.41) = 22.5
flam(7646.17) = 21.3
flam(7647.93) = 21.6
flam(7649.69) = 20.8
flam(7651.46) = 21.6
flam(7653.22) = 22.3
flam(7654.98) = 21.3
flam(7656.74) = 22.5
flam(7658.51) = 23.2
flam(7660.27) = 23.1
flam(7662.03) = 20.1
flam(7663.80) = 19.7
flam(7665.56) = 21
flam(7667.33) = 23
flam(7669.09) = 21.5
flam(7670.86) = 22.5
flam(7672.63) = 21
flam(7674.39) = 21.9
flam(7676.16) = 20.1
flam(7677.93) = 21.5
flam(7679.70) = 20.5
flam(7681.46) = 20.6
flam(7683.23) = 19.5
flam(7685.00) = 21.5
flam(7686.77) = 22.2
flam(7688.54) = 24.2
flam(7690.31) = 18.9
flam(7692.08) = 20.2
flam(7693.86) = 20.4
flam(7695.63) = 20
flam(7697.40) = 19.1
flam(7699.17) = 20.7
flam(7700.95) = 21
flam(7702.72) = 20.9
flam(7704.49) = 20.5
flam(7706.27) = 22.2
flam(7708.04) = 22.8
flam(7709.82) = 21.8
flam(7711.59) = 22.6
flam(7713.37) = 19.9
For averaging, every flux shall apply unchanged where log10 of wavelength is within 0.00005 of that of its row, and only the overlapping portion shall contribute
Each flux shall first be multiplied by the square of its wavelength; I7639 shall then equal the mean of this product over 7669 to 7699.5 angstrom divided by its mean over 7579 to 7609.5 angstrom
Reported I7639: 1.1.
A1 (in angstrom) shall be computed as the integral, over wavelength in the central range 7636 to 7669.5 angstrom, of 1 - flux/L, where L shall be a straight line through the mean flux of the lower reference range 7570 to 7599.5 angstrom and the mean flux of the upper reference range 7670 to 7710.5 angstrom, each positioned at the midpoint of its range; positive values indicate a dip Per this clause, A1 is -1.5 angstrom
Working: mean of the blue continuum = 20.1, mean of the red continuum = 21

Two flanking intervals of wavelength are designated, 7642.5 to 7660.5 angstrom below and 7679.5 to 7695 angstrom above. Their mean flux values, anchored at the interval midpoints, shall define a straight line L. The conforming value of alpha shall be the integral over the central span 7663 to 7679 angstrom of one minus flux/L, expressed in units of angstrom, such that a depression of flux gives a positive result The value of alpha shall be 0.1 angstrom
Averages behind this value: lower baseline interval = 22.1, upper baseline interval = 20.9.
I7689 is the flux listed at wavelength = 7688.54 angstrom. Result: 24.2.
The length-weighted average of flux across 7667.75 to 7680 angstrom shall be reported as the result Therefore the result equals 21.4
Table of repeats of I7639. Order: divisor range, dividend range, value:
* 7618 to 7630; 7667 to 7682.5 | 1.07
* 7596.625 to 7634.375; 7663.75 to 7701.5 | 1.09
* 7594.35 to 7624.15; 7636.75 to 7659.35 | 1.15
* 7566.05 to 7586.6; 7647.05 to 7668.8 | 1.09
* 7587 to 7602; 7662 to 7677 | 1.12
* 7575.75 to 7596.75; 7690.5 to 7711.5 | 1.08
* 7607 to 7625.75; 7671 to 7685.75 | 1.13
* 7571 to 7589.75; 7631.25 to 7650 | 1.07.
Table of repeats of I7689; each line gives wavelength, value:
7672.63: 21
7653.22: 22.3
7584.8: 20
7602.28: 21.7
